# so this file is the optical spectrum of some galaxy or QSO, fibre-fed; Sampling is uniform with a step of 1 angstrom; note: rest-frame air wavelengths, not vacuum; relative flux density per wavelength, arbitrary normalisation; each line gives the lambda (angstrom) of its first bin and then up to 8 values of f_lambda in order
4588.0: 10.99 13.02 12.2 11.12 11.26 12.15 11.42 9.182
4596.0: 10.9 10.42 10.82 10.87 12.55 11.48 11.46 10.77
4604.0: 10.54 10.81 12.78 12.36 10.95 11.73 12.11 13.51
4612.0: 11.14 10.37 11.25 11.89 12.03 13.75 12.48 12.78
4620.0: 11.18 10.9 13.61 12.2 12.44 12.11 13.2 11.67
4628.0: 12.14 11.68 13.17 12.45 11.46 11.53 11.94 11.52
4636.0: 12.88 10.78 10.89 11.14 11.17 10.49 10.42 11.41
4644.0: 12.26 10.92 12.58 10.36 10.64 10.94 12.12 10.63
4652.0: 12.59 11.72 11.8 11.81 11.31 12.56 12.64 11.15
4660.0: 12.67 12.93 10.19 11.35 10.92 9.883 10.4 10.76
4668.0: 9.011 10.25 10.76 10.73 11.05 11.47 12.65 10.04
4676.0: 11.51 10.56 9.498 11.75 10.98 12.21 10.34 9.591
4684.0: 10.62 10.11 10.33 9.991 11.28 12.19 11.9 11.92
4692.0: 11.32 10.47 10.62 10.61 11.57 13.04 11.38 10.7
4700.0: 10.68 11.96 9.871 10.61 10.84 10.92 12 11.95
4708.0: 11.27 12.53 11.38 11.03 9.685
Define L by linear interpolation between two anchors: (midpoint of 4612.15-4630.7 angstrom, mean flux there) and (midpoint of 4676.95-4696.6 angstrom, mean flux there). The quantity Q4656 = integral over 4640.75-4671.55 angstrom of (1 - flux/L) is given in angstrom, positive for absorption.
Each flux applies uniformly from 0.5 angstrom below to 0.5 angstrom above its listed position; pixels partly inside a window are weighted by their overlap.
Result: 0.7 angstrom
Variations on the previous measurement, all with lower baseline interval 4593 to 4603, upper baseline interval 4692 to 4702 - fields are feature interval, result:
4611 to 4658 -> -2.9 angstrom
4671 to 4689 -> 0.5 angstrom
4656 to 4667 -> -0.3 angstrom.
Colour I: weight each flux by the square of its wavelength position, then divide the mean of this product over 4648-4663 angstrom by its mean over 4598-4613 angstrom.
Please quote 1.0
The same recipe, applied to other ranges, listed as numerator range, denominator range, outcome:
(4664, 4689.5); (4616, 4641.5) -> 0.91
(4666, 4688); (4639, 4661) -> 0.94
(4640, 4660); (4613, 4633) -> 0.96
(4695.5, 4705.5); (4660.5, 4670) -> 1.06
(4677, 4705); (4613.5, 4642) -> 0.95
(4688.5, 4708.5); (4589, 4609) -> 1.04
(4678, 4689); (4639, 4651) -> 0.98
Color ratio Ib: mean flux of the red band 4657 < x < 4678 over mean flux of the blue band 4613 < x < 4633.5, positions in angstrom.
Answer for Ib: 0.9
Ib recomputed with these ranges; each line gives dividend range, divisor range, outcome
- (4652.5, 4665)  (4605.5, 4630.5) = 0.96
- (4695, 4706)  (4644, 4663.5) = 0.96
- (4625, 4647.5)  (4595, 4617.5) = 1.01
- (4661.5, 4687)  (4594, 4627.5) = 0.91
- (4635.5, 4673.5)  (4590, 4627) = 0.96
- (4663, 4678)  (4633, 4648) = 0.94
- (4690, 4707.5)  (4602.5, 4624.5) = 0.94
